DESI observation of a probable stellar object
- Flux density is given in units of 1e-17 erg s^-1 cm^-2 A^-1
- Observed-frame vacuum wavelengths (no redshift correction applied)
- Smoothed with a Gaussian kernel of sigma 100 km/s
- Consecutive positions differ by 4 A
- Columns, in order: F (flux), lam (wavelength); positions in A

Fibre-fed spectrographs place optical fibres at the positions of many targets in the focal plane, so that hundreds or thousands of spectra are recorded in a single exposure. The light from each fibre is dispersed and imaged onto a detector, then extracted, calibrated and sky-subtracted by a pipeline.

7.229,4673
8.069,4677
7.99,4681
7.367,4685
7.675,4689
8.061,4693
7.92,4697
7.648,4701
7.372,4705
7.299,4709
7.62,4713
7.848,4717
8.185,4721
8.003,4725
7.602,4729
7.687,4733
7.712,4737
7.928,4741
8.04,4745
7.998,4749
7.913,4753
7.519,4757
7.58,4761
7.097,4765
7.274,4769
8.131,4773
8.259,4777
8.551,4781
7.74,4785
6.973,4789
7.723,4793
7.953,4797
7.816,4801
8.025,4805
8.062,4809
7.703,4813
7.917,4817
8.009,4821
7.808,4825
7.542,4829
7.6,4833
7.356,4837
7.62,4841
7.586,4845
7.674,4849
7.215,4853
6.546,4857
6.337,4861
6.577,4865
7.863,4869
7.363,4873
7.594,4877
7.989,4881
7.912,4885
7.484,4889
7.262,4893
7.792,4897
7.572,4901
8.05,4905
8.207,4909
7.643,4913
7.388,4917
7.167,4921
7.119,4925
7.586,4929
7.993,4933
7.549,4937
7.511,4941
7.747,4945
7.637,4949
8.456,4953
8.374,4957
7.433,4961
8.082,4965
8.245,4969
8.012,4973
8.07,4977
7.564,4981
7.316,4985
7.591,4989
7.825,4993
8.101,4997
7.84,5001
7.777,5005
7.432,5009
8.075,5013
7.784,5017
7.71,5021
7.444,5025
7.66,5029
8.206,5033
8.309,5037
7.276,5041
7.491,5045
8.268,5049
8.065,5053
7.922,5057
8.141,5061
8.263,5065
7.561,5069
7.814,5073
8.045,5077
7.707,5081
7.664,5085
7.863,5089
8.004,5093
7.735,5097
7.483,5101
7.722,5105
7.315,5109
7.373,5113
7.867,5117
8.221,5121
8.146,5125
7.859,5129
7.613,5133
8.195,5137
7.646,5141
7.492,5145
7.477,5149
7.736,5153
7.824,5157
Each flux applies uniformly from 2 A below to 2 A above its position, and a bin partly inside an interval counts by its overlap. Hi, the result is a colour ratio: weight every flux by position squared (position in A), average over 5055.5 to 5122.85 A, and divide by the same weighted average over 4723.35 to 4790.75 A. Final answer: 1.15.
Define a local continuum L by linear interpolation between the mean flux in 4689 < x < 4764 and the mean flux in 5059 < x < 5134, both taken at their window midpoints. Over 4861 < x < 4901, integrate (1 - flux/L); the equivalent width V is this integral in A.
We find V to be 1.6 A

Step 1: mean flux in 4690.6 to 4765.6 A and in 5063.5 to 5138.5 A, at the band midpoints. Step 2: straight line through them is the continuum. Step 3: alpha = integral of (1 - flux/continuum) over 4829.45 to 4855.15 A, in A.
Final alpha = 0.87 A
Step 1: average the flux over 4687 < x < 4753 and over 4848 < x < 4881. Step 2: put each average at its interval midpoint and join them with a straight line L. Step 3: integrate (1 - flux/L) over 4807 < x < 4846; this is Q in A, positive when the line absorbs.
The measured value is -2.0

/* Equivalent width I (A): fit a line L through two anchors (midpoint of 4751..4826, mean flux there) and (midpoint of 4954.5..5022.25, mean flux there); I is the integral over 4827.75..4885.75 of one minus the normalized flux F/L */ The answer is 3.3 A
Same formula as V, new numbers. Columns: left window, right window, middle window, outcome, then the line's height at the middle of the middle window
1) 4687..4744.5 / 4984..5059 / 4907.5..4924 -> 0.49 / 7.79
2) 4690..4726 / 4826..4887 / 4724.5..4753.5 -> -0.62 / 7.69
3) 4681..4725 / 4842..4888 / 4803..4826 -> -1.43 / 7.46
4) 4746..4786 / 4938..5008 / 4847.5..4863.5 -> 1.88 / 7.83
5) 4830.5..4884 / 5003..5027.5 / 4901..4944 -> -0.74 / 7.49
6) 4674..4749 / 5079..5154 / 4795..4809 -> -0.32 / 7.77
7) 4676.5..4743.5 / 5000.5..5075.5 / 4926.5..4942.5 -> 0.35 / 7.82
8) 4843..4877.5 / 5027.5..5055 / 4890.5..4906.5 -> -0.70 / 7.33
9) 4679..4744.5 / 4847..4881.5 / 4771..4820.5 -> -3.03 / 7.45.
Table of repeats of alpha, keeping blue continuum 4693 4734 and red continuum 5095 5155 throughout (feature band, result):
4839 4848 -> 0.1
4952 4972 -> -0.9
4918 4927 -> 0.7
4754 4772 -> 0.7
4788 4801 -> 0.2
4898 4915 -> -0.3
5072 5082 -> -0.2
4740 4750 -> -0.3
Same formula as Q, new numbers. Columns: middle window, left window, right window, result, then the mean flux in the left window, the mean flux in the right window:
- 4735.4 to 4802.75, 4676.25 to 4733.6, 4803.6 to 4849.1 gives -0.27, 7.75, 7.74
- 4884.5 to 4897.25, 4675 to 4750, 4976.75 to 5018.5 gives 0.35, 7.79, 7.75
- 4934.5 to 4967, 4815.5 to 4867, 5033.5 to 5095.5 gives -0.96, 7.36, 7.9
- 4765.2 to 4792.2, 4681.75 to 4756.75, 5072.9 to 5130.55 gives 0.01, 7.77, 7.79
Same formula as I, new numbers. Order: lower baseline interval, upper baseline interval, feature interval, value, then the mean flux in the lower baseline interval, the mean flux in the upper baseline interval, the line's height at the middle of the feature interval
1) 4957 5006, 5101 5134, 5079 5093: -0.02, 7.84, 7.75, 7.77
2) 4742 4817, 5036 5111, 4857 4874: 1.85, 7.8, 7.82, 7.81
